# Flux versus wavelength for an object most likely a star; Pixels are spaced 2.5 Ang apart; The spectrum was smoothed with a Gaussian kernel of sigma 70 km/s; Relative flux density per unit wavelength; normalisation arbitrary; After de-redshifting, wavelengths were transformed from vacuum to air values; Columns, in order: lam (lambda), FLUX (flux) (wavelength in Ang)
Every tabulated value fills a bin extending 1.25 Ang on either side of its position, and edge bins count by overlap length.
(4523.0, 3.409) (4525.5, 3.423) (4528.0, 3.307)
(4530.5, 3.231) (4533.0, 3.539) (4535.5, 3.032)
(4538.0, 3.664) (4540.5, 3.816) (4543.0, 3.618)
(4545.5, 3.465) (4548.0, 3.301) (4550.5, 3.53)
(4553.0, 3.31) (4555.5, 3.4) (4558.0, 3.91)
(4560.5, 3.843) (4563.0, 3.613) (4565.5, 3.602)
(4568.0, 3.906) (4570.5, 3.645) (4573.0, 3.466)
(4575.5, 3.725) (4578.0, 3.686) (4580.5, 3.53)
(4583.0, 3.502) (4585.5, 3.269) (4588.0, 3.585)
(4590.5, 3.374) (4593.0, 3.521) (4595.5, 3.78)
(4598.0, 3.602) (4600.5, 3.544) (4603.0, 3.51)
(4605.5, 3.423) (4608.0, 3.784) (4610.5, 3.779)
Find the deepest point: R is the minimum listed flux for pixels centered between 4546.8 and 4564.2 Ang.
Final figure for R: 3.301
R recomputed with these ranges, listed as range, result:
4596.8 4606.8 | 3.423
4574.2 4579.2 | 3.686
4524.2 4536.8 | 3.032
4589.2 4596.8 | 3.374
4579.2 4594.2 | 3.269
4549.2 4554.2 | 3.31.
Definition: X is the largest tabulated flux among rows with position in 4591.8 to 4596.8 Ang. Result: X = 3.78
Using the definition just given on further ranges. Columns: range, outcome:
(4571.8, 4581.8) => 3.725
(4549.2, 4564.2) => 3.91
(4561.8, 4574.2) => 3.906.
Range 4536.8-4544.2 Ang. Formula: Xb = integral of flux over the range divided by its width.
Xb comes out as 3.7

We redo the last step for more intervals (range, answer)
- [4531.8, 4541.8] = 3.51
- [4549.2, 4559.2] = 3.53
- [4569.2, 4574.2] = 3.56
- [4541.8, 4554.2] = 3.44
